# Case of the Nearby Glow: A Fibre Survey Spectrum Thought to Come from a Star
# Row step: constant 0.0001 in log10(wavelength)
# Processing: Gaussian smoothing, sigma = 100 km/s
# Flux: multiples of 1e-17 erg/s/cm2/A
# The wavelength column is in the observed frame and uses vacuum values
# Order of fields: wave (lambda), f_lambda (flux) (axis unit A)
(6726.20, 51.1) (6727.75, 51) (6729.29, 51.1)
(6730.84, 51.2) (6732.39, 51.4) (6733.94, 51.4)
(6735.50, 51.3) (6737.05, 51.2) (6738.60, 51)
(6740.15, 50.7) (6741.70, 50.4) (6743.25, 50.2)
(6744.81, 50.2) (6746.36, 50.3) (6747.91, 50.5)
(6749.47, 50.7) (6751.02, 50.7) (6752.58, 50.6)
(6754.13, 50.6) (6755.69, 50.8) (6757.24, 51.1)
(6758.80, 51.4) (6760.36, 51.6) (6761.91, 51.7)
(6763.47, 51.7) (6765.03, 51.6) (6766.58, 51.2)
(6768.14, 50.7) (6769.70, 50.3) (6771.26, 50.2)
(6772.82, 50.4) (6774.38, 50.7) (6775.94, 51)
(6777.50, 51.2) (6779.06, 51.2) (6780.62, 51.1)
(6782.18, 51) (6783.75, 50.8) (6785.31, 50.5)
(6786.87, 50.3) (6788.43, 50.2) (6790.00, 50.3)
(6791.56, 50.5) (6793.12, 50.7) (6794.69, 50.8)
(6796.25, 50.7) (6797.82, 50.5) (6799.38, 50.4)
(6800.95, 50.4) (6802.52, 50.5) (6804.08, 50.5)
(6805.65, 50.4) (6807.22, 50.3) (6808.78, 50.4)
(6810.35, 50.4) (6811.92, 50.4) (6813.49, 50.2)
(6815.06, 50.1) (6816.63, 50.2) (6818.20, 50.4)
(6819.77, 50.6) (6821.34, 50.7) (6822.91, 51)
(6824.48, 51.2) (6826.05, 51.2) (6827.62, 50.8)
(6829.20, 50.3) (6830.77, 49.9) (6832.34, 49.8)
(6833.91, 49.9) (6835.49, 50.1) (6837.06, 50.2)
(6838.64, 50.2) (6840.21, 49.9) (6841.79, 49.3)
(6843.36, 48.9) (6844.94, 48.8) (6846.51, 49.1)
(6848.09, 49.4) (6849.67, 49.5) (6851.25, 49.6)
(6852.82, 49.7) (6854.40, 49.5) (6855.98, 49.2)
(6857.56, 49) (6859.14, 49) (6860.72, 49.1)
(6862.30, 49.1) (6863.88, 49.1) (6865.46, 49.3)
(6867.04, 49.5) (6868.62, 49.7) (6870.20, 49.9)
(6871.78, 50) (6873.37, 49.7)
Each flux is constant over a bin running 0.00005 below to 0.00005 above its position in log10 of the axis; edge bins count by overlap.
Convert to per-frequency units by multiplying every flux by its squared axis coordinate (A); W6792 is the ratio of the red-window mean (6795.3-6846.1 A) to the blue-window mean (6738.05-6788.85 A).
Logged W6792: 1.0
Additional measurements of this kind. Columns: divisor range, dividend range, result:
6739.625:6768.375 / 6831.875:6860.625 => 1.00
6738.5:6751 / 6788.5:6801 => 1.02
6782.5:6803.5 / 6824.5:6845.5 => 1.00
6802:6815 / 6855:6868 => 0.99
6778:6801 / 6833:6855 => 0.99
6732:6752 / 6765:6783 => 1.01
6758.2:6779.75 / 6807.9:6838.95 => 1.00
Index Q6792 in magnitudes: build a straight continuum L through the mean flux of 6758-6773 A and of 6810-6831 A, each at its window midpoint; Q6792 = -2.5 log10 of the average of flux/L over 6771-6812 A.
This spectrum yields 0.01 mag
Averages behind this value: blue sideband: 51.1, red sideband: 50.5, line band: 50.6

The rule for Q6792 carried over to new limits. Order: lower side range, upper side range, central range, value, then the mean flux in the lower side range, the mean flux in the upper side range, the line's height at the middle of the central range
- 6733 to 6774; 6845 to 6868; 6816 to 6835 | -0.02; 50.9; 49.3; 49.8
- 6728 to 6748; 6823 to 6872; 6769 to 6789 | -0.01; 50.9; 49.7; 50.4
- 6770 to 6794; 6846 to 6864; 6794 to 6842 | -0.01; 50.7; 49.3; 50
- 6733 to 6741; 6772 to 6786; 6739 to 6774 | 0.00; 51.1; 50.9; 51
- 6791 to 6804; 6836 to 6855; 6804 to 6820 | 0.00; 50.6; 49.5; 50.3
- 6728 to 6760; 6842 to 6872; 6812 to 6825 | -0.01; 50.9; 49.3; 49.9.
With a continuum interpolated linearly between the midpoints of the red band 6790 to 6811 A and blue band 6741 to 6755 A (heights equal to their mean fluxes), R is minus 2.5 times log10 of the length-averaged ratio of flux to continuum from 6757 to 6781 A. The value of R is -0.01 mag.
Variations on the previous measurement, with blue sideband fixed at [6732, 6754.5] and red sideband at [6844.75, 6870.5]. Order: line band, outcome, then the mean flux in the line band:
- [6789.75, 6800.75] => -0.010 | 50.6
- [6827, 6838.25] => -0.010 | 50.1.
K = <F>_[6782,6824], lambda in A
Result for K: 50.5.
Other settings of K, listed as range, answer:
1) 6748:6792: 50.9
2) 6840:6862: 49.3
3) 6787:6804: 50.5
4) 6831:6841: 50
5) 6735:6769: 50.9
